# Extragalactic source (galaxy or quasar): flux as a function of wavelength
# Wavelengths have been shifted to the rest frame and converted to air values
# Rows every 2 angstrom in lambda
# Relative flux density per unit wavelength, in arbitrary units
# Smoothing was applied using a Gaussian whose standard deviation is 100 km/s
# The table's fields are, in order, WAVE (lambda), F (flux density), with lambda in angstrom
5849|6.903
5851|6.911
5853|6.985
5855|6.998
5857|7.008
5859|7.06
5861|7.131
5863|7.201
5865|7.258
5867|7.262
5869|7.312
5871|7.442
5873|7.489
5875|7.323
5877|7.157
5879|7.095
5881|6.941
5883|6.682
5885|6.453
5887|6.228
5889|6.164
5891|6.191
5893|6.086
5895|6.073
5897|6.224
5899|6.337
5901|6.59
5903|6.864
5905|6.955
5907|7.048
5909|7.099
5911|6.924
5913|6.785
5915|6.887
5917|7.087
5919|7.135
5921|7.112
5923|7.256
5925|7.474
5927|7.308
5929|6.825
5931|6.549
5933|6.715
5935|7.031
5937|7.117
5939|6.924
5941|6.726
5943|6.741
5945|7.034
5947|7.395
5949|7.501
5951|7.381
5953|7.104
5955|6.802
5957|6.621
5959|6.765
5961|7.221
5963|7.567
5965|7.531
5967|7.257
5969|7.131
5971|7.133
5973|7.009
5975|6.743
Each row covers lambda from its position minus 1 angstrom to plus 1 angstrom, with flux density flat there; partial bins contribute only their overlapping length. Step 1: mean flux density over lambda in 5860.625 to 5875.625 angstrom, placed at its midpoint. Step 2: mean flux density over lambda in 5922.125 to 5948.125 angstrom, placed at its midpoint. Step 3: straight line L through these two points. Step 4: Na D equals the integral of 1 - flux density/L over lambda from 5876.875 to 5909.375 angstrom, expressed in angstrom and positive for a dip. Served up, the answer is 2.8 angstrom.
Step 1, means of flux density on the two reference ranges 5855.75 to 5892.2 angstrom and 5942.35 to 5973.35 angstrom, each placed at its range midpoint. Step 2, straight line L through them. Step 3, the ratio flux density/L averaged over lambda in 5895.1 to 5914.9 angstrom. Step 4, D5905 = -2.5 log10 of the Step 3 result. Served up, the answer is 0.05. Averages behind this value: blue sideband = 6.96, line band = 6.73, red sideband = 7.14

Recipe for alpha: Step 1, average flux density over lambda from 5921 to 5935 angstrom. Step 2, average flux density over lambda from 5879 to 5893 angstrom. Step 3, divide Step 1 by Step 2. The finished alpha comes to 1.1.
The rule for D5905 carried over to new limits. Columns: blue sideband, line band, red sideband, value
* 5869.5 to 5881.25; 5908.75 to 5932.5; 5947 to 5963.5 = 0.02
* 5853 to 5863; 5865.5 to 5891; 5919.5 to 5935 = 0.02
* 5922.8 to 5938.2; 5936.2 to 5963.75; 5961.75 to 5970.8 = 0.02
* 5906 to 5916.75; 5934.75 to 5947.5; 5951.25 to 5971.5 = 0.01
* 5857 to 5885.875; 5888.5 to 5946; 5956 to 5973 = 0.05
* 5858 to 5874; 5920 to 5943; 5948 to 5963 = 0.02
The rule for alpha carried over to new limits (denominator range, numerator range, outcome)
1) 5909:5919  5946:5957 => 1.03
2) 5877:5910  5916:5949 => 1.07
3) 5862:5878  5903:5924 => 0.96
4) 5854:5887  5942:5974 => 1.01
